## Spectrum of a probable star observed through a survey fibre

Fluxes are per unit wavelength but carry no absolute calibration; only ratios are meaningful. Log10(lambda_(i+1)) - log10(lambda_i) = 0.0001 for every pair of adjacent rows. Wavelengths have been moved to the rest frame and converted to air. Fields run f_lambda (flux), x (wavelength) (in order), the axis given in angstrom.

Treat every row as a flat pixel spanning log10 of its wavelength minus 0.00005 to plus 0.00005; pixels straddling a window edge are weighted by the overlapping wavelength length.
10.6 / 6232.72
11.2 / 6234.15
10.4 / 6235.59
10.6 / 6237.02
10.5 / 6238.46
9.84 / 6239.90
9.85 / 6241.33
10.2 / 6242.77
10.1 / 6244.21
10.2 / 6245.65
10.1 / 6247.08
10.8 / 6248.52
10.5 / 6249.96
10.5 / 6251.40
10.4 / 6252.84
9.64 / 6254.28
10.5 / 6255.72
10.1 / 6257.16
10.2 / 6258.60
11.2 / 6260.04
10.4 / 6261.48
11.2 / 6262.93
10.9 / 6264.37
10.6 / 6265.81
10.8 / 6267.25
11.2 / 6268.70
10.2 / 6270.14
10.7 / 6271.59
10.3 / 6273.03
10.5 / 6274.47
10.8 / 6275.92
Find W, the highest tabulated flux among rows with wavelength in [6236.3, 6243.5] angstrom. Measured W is 10.6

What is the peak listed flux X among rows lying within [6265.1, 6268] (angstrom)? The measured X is 10.8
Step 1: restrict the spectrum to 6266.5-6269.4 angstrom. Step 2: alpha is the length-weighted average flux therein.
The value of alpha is 11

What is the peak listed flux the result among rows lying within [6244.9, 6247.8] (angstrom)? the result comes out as 10.2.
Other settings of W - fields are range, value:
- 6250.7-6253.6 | 10.5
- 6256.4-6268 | 11.2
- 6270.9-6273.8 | 10.7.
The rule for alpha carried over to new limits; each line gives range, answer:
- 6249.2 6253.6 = 10.5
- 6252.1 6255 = 10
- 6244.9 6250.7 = 10.4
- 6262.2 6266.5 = 10.9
